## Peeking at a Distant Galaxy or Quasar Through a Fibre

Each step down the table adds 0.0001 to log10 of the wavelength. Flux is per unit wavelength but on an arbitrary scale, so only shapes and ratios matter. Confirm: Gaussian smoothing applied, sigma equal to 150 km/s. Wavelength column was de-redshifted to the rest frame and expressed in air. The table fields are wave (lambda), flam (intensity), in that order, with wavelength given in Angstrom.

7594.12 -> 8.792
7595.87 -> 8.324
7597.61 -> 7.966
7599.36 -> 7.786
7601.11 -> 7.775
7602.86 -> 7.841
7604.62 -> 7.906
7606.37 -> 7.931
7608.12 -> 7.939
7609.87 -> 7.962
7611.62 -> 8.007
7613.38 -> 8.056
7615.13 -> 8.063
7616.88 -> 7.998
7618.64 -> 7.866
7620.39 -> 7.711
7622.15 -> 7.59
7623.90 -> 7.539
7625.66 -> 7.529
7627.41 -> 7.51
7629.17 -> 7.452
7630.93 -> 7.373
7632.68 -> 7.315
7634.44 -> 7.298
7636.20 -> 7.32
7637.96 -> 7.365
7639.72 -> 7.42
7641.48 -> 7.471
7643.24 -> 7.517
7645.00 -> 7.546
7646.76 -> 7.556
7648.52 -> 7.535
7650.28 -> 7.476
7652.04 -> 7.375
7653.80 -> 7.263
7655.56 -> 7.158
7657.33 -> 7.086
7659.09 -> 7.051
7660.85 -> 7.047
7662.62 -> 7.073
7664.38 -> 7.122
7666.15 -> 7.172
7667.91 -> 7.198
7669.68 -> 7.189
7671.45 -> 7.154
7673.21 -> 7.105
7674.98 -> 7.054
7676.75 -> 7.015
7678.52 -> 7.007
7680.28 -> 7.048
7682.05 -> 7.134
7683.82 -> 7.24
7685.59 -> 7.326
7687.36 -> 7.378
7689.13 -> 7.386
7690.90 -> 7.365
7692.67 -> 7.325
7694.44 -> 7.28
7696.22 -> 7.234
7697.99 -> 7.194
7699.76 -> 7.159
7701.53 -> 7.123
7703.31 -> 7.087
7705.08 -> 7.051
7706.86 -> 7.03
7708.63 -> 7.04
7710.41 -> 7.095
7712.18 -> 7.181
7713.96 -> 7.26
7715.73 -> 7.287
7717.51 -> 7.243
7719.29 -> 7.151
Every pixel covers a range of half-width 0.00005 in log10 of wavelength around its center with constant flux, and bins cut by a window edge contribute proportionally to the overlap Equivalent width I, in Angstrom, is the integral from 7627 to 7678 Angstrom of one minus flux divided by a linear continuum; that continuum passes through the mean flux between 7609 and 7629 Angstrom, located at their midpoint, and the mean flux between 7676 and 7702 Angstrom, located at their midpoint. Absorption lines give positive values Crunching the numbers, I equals 1.6 Angstrom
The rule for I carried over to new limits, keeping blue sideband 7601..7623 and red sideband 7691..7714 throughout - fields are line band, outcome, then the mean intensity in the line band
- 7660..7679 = 0.83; 7.1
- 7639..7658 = 0.49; 7.4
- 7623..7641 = 0.75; 7.41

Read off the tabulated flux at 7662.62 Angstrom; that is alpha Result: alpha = 7.073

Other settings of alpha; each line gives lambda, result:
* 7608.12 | 7.939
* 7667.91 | 7.198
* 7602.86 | 7.841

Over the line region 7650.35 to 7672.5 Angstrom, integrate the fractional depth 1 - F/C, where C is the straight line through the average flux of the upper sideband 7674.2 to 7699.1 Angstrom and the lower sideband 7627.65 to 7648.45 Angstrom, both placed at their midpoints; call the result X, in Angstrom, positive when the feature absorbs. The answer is 0.5 Angstrom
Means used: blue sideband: 7.43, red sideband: 7.21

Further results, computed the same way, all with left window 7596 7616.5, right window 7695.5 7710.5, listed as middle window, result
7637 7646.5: 0.21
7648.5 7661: 0.48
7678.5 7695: -0.02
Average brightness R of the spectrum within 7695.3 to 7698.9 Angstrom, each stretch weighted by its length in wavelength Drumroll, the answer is 7.21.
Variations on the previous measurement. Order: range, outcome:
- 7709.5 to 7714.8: 7.17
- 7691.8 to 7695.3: 7.31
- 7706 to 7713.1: 7.09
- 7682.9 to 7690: 7.33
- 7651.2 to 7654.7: 7.33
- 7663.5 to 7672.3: 7.16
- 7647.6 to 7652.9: 7.47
